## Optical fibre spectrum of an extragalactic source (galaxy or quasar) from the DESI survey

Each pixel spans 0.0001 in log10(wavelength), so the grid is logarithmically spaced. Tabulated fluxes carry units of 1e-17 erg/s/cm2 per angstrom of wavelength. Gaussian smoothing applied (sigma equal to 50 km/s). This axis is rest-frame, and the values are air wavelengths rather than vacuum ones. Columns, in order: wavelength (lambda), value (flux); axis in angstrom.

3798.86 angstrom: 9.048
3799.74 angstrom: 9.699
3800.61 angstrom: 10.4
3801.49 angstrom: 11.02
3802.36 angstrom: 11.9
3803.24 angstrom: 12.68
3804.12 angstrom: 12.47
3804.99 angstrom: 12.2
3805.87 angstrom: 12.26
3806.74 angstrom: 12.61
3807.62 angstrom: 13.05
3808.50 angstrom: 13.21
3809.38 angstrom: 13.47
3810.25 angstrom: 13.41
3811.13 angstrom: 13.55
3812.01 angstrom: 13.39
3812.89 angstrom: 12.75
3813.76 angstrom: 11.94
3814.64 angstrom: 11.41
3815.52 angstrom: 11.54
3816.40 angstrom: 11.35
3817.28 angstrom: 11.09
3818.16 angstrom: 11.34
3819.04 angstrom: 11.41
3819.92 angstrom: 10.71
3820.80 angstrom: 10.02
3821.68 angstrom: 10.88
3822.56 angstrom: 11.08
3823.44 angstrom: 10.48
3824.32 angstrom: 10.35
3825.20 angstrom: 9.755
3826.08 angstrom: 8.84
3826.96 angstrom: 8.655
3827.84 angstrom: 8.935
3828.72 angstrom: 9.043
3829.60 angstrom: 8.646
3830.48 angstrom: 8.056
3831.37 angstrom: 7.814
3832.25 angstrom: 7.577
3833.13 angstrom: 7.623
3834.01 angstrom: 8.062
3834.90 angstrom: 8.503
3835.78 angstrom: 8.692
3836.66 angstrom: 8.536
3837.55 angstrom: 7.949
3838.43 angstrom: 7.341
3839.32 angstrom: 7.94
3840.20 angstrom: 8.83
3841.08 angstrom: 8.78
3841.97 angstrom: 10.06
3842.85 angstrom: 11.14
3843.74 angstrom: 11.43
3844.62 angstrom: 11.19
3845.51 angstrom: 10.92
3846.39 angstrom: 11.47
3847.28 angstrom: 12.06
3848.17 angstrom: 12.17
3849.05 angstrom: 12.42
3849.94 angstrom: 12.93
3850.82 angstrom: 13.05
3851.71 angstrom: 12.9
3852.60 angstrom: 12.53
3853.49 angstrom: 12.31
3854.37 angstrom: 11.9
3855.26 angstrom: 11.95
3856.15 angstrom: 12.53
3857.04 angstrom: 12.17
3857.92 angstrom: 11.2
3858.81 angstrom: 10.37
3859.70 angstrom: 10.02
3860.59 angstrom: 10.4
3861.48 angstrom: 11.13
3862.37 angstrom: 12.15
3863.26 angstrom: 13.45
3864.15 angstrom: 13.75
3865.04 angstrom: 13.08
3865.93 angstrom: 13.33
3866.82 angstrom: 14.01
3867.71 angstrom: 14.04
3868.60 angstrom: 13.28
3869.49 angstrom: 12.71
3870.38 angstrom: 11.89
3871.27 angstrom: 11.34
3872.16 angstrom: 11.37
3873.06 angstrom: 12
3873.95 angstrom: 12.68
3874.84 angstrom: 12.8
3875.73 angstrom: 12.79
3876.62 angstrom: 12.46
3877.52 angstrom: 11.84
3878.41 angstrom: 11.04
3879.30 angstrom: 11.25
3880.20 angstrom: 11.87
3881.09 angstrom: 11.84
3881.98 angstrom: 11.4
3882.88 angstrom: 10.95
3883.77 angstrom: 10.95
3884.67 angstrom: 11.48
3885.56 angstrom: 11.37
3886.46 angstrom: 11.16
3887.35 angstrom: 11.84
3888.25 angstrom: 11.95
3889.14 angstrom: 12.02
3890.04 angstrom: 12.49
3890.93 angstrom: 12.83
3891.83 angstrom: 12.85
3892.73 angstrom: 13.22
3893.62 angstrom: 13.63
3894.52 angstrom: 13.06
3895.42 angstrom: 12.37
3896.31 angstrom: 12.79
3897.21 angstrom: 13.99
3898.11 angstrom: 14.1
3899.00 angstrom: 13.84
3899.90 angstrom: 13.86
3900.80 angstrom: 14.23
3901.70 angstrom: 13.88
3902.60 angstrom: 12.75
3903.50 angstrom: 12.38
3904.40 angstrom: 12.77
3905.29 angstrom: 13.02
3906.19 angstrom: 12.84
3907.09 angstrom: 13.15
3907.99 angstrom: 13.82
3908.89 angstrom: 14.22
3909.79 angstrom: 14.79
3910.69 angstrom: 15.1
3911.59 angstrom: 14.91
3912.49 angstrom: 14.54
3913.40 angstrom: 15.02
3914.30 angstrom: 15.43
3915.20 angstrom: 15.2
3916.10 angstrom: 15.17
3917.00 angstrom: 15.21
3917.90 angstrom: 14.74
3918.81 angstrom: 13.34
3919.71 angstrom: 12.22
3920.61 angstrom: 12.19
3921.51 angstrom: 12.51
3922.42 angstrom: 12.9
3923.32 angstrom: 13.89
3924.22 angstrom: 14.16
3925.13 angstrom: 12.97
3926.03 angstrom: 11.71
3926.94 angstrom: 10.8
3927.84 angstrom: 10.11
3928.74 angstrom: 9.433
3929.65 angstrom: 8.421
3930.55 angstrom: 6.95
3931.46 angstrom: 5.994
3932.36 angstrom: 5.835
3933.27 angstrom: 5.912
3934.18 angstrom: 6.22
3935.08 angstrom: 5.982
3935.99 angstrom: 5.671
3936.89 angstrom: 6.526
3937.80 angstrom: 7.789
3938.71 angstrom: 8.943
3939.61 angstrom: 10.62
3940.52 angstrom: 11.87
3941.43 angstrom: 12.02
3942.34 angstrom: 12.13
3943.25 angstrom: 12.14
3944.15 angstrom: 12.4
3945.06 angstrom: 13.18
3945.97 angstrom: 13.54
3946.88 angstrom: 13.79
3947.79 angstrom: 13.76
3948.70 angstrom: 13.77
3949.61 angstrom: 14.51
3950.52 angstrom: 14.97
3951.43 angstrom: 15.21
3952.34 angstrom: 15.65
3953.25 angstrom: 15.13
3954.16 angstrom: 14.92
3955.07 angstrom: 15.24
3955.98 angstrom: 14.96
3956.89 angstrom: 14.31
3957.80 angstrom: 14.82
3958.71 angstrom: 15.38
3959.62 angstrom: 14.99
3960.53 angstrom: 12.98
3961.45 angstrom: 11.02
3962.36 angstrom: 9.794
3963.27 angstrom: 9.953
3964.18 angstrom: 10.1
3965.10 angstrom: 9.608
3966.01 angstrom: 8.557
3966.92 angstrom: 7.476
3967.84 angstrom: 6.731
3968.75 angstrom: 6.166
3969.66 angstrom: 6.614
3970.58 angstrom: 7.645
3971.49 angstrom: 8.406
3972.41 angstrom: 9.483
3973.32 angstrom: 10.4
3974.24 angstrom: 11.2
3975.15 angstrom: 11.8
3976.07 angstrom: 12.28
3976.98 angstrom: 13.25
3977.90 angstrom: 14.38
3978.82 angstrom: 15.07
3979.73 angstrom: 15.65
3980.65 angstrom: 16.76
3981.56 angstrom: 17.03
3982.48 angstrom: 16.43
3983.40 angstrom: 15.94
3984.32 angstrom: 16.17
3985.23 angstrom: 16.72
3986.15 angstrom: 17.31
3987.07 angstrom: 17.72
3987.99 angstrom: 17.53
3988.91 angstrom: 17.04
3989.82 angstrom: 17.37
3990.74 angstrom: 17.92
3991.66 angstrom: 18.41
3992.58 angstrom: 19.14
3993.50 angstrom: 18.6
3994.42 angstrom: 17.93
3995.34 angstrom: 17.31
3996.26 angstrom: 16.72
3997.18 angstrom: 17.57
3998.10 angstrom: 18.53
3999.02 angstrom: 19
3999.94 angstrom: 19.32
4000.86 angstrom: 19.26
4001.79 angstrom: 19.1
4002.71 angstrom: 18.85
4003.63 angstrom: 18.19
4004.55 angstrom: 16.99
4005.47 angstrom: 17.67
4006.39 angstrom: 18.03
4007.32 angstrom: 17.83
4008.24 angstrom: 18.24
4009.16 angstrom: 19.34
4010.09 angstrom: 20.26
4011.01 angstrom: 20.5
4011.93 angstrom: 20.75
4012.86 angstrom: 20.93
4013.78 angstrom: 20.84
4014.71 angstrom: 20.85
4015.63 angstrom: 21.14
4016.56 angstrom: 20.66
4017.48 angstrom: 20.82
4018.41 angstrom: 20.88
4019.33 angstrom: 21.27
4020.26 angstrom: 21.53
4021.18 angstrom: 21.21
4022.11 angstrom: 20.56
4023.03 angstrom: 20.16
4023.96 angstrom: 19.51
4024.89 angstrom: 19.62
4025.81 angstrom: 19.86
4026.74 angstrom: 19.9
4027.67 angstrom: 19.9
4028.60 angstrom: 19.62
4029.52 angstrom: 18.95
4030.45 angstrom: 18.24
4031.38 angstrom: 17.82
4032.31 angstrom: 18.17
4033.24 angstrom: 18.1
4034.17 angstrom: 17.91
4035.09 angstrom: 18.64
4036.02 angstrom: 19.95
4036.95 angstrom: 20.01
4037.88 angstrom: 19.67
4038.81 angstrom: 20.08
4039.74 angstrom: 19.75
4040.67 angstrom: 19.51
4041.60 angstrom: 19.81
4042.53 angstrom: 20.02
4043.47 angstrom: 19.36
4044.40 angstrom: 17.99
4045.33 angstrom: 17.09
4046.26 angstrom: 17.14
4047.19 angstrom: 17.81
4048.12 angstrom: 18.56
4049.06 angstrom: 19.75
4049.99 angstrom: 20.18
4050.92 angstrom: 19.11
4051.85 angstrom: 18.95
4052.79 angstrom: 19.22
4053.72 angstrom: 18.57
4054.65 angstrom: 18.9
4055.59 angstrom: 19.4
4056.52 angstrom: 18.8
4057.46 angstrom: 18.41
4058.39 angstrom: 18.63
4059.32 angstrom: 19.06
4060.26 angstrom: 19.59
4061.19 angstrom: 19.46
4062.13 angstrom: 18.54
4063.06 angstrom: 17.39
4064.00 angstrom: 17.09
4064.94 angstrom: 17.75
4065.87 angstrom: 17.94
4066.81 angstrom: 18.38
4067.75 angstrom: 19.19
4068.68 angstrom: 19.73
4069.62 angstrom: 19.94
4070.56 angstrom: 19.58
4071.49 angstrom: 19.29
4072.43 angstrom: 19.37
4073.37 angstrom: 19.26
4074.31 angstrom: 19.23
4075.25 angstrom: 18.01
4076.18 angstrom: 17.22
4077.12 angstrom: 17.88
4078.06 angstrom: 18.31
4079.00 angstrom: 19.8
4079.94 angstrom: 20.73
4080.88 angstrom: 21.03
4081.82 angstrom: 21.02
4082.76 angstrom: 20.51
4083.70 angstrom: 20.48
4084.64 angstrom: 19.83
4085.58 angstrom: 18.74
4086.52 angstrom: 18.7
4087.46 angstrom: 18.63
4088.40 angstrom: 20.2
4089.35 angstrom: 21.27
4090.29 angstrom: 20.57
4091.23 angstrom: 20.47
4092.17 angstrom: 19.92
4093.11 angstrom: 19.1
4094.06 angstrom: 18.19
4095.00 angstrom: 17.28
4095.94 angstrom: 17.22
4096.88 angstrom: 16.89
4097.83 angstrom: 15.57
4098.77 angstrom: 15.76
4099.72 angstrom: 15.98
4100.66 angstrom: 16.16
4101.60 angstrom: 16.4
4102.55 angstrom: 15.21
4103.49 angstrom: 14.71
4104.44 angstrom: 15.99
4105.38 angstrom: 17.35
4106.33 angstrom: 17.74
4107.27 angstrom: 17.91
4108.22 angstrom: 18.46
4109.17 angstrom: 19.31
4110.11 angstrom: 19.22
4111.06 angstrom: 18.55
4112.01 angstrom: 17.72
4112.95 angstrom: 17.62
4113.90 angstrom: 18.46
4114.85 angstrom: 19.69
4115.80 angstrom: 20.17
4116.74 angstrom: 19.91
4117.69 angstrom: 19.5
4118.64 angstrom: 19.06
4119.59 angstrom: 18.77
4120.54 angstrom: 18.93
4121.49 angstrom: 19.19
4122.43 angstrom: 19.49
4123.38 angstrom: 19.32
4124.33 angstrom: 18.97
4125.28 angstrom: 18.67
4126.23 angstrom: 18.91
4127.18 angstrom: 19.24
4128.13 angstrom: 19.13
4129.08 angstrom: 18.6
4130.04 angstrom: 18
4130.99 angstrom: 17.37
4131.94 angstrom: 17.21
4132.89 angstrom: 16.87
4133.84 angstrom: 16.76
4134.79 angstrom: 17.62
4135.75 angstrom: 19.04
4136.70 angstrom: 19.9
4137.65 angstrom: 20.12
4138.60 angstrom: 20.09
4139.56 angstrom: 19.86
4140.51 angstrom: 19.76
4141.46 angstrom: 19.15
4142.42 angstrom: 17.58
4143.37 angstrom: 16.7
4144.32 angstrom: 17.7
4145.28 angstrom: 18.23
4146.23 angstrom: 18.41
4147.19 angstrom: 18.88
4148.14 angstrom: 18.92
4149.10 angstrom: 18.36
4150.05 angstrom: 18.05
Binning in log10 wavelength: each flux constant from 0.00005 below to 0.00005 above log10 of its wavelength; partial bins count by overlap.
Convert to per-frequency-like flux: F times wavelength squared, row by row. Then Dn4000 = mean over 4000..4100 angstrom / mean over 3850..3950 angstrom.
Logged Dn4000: 1.7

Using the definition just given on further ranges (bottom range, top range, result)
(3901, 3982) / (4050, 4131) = 1.67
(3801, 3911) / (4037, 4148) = 1.80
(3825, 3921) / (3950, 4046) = 1.49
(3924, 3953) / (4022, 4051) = 1.87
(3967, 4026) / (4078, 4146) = 1.16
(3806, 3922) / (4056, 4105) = 1.73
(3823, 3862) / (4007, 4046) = 2.12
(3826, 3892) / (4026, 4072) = 1.87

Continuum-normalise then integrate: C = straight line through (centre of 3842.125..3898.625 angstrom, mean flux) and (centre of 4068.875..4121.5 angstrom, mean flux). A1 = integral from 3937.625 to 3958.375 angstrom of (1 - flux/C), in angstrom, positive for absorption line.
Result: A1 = 1.49 angstrom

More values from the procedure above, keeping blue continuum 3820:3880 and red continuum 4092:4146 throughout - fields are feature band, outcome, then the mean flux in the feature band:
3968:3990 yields 1.4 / 13.6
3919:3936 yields 4.1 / 9.84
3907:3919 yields -2.0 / 14.7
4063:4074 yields -1.3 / 18.8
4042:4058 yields -2.4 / 18.8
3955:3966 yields 1.1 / 12.5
